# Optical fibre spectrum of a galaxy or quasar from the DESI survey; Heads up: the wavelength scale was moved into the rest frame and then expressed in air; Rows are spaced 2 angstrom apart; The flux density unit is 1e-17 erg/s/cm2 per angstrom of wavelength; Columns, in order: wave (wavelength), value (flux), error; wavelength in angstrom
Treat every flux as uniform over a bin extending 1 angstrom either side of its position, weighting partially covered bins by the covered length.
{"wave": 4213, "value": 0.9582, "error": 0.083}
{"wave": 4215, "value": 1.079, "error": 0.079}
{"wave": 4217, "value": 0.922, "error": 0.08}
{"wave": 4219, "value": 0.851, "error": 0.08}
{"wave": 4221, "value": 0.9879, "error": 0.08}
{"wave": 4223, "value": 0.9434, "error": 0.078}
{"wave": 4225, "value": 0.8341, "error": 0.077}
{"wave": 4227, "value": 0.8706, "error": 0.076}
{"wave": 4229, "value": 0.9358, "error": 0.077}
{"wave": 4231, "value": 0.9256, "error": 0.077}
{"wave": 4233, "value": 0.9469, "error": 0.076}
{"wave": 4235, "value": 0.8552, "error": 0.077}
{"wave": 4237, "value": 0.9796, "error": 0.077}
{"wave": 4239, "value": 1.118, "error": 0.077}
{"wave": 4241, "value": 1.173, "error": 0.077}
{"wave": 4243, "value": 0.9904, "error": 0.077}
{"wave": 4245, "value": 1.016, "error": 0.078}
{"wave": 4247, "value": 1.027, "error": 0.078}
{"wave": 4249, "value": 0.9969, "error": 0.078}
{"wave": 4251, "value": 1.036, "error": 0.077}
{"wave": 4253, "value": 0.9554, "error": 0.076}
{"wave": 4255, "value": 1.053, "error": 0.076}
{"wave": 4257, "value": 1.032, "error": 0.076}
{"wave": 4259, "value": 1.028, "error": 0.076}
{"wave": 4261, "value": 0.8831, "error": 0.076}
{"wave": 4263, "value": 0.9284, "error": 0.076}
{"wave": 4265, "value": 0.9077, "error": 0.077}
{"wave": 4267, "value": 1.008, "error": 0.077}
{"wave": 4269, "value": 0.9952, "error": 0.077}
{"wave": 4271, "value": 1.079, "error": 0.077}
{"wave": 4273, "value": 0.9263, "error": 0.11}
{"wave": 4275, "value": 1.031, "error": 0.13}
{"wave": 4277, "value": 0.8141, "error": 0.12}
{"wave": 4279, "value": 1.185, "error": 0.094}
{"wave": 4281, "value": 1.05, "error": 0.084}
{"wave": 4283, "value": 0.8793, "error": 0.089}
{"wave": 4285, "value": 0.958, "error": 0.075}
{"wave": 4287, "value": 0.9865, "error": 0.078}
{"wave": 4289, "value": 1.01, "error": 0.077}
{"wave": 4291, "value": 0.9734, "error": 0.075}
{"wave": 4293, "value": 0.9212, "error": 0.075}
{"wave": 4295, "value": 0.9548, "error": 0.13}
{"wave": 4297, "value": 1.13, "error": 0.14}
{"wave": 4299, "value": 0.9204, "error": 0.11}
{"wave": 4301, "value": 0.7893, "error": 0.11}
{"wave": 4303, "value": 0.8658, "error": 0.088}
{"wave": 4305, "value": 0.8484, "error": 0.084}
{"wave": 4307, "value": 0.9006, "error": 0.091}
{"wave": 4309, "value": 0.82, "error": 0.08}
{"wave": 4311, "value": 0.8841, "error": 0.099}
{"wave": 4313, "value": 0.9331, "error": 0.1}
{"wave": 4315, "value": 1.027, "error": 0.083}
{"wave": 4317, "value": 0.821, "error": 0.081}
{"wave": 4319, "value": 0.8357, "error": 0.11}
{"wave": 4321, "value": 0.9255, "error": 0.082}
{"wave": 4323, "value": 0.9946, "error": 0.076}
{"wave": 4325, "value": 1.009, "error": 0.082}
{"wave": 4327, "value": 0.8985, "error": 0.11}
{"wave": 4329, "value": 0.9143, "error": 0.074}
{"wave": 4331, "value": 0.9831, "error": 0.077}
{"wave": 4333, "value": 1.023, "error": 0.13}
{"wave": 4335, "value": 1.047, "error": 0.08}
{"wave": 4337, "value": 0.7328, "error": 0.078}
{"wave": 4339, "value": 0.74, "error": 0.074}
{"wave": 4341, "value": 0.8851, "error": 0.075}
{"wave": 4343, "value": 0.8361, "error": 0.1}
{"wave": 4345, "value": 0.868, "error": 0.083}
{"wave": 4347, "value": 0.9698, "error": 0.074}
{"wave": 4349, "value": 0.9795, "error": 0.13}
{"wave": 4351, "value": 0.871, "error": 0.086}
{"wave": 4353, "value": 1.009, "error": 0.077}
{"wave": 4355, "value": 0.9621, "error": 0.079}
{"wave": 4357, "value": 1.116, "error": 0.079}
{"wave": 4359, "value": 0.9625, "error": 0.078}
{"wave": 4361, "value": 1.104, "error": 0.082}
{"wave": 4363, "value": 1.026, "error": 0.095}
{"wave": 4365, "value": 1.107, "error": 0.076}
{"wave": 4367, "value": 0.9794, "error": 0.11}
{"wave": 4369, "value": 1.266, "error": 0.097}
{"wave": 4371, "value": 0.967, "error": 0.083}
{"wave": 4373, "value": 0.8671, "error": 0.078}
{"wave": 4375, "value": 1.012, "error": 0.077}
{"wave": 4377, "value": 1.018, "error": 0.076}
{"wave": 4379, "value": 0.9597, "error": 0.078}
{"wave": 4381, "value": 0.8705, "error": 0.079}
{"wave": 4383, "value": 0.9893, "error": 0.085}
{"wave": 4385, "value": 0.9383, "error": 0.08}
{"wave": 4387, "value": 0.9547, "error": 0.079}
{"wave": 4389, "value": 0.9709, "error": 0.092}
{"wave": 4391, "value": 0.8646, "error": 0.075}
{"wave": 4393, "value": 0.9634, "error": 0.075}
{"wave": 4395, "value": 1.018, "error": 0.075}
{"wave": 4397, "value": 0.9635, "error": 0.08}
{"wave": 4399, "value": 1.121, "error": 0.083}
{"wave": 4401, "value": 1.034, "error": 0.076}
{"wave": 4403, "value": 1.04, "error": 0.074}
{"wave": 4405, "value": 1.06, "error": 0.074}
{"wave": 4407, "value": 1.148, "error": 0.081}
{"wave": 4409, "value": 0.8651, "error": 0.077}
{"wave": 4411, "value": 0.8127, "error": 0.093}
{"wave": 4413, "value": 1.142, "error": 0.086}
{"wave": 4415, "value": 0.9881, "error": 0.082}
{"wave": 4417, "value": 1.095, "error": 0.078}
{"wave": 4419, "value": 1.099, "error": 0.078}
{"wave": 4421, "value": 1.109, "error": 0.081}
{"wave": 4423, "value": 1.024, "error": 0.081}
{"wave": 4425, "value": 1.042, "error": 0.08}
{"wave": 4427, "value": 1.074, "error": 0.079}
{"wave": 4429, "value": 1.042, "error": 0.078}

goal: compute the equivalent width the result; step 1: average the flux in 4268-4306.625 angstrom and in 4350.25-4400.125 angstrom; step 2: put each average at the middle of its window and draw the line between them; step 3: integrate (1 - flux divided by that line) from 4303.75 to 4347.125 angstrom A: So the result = 3.3 angstrom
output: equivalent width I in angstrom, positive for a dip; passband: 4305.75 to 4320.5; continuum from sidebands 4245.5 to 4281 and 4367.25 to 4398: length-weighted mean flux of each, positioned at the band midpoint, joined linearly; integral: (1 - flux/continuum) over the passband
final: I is 1.5 angstrom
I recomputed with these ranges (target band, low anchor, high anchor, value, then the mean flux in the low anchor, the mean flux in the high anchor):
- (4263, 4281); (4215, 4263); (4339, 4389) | -0.3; 0.974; 0.975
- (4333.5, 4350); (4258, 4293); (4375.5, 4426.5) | 1.7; 0.977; 1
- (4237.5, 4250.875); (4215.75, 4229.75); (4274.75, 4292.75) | -1.6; 0.909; 0.983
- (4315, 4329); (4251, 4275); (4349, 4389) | 1.0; 0.986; 0.998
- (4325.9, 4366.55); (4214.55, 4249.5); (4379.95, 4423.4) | 1.6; 0.967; 1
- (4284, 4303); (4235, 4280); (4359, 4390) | 0.9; 1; 1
